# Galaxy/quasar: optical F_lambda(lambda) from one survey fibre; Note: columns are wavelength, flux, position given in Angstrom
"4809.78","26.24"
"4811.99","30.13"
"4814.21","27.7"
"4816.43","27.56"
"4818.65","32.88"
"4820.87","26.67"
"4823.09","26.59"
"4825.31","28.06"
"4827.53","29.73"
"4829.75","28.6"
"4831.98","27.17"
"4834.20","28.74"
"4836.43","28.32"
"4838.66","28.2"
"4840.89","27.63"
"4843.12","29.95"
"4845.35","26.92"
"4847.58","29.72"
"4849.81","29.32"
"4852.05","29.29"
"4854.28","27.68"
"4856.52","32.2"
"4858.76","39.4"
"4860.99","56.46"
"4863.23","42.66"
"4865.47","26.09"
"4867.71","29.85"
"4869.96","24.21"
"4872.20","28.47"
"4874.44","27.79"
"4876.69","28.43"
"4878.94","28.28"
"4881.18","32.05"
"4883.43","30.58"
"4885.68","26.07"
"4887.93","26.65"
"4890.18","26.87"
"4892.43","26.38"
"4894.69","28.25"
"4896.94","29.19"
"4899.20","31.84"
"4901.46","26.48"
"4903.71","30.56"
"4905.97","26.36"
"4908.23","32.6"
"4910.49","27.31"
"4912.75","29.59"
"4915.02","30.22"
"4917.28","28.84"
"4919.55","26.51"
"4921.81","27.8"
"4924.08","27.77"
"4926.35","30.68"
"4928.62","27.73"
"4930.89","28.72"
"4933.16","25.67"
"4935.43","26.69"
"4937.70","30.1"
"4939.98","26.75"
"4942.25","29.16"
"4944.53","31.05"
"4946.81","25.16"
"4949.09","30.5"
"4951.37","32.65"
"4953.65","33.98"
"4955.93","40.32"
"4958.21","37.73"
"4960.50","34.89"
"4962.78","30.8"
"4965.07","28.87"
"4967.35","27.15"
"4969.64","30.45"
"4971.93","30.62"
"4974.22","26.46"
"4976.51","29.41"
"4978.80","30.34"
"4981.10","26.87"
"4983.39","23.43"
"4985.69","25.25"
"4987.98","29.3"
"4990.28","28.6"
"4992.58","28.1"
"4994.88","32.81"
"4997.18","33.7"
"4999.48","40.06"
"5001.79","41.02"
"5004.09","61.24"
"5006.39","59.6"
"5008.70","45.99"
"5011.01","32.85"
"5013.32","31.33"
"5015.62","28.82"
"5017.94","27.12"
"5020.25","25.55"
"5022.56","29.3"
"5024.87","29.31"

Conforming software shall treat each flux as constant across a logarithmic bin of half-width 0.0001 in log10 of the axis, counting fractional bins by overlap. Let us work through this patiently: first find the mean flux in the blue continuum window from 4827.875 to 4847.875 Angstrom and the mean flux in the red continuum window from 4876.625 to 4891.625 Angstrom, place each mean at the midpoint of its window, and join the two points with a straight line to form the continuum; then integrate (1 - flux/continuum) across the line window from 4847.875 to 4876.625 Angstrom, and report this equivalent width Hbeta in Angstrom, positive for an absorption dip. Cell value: -4.2 Angstrom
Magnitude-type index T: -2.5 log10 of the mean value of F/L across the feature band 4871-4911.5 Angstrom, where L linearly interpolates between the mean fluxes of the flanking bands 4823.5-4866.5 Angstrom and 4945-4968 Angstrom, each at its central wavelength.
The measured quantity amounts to 0.11 mag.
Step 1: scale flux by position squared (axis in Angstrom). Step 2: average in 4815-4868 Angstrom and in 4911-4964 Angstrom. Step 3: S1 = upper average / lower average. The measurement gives 1.0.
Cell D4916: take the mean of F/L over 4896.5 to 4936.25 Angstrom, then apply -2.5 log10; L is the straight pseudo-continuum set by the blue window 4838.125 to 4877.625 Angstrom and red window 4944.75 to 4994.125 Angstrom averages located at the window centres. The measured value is 0.08 mag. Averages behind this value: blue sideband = 31.4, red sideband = 30.1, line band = 28.6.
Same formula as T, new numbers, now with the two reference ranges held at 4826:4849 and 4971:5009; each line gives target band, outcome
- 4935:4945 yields 0.14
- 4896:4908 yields 0.07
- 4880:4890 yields 0.06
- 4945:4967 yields 0.03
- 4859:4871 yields -0.22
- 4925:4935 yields 0.15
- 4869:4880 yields 0.10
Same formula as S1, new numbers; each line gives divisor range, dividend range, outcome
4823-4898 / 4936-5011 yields 1.16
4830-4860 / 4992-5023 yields 1.34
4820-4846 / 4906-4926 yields 1.06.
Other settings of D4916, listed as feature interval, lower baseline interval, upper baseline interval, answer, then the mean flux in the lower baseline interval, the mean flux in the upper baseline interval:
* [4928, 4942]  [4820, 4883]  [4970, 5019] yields 0.170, 30.3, 33.9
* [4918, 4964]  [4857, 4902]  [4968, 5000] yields -0.008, 30.9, 29.4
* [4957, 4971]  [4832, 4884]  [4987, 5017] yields 0.140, 30.9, 37.9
